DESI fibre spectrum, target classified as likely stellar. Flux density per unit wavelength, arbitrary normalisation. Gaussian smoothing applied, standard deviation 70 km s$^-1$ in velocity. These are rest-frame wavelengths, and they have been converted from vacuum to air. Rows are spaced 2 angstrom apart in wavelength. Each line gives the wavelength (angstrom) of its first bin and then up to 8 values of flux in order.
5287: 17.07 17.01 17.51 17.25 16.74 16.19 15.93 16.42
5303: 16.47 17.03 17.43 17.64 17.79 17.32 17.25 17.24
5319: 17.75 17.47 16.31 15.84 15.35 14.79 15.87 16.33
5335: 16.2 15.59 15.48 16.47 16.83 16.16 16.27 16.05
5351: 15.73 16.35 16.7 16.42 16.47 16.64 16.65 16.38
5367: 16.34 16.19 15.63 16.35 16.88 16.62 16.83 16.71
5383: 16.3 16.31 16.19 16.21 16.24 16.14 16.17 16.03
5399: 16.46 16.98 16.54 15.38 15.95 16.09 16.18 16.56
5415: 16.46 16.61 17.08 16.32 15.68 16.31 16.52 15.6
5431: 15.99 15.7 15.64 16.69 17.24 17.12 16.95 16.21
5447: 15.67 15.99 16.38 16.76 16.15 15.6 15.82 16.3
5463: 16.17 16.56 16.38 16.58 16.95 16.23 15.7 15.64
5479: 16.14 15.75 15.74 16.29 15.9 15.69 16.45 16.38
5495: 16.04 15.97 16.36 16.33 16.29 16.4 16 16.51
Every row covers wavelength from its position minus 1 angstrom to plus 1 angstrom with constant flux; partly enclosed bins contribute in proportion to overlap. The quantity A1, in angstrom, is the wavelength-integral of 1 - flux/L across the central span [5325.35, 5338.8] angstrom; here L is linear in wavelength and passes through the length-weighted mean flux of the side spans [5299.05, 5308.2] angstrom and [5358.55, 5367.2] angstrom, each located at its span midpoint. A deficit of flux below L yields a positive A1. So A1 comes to 0.8 angstrom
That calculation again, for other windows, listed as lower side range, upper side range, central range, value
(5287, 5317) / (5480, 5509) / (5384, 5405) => 0.4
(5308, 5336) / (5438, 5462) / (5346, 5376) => 0.4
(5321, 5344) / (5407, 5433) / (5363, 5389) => -0.5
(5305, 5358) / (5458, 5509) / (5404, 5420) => 0.0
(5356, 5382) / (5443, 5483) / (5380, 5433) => 0.3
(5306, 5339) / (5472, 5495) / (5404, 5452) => -0.2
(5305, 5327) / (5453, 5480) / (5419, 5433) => 0.3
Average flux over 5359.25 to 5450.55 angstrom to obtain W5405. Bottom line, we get 16.3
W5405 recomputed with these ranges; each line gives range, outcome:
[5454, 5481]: 16.2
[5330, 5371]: 16.2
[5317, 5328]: 16.6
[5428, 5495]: 16.2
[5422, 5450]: 16.2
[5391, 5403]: 16.4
